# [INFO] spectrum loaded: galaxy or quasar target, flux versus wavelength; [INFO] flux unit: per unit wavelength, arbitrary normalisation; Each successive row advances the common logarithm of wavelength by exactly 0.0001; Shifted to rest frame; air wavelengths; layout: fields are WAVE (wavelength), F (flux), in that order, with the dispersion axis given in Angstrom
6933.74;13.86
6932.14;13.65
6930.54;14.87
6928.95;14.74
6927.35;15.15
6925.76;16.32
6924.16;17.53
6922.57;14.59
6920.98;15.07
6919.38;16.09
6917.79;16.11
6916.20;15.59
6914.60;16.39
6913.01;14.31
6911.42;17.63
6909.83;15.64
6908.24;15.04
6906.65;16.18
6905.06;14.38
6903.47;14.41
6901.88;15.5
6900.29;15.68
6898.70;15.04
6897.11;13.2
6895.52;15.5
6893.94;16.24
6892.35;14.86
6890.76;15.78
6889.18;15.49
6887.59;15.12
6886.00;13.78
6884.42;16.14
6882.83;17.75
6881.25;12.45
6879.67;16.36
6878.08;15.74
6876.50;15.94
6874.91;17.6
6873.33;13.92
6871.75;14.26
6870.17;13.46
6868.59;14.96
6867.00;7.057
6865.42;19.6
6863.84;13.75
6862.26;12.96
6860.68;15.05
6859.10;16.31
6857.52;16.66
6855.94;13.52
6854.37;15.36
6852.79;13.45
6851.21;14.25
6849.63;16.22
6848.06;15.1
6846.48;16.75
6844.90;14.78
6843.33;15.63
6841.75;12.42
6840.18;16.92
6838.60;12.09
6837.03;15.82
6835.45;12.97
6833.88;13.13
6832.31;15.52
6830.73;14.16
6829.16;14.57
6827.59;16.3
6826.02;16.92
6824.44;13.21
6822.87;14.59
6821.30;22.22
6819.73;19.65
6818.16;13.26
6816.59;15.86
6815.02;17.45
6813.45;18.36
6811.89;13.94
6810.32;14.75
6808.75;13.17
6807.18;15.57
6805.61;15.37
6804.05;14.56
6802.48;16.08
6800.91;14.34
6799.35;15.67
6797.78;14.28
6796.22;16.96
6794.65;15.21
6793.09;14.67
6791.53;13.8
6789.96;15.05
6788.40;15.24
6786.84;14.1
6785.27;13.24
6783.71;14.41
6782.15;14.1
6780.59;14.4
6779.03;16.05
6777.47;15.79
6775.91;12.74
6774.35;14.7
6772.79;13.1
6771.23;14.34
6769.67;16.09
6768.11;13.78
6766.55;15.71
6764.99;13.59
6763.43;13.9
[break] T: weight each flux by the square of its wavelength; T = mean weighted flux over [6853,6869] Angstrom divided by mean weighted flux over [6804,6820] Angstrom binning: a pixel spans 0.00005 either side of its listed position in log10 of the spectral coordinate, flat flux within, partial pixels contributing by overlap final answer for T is 0.9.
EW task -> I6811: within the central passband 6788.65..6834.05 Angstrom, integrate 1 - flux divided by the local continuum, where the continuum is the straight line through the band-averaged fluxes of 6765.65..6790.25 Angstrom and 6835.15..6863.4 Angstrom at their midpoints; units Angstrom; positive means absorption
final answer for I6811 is -2.6 Angstrom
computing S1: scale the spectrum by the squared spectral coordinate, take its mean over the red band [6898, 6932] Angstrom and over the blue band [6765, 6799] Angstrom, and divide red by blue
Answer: 1.1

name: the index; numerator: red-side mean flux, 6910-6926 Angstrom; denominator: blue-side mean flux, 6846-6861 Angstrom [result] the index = 1.0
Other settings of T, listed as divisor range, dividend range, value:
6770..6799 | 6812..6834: 1.12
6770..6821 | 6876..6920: 1.05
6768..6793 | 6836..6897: 1.06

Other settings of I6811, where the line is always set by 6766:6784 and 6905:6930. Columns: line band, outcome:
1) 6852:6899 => 1.4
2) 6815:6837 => -1.0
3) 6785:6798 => -0.1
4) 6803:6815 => -0.3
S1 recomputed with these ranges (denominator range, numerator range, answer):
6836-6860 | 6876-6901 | 1.03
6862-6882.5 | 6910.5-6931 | 1.09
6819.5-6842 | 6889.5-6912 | 1.02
